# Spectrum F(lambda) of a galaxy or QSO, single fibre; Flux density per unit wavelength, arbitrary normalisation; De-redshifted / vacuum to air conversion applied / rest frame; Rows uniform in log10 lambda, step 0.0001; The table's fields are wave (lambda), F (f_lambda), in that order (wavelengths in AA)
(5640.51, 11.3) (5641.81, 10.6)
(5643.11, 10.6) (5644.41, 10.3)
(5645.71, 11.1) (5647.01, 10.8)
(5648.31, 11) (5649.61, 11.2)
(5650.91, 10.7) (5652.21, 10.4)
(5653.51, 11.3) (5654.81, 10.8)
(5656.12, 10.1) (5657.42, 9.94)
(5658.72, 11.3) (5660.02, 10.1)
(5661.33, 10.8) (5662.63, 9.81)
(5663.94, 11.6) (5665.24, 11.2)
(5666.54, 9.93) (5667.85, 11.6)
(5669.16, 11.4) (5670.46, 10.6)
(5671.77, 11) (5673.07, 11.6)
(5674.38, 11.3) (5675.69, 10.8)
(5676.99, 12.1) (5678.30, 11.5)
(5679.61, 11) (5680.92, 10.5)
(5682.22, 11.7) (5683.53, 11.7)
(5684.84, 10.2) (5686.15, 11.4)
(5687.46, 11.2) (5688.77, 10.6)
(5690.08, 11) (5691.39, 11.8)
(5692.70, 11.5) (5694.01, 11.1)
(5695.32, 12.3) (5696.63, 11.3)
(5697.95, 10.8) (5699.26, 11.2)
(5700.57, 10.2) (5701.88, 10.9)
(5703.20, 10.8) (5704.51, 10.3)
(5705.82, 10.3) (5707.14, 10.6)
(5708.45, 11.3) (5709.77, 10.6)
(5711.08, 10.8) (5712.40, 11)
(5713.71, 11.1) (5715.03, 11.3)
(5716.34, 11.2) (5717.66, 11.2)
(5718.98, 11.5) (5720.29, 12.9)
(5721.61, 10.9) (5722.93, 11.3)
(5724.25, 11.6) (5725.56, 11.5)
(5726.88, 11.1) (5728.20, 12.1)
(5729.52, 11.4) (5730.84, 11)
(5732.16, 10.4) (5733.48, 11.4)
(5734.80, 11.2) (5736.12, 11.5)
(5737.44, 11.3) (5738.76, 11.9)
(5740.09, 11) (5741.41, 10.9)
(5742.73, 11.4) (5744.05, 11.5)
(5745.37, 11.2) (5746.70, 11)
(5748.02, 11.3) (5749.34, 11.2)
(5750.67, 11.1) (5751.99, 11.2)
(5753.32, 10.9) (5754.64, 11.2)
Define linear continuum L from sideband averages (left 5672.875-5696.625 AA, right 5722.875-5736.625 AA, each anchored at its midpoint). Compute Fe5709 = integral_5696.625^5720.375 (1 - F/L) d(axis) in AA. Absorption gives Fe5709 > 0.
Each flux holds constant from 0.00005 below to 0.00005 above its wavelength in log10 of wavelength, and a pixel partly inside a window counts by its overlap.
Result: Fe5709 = 0.7 AA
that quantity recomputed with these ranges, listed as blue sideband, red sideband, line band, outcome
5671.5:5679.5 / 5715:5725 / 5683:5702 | 0.5 AA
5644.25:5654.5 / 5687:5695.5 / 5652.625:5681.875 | 0.4 AA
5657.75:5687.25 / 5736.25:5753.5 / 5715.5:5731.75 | -0.4 AA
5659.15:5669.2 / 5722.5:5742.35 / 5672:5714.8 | -0.3 AA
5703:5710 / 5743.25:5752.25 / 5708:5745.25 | -1.3 AA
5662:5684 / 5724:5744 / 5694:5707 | 0.4 AA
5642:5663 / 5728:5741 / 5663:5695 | -1.0 AA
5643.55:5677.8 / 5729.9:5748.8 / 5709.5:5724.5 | -0.2 AA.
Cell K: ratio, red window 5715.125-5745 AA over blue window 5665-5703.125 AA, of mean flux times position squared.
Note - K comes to 1.04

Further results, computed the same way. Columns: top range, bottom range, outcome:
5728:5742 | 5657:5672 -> 1.07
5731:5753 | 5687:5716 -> 1.03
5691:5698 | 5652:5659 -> 1.10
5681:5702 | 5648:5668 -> 1.06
